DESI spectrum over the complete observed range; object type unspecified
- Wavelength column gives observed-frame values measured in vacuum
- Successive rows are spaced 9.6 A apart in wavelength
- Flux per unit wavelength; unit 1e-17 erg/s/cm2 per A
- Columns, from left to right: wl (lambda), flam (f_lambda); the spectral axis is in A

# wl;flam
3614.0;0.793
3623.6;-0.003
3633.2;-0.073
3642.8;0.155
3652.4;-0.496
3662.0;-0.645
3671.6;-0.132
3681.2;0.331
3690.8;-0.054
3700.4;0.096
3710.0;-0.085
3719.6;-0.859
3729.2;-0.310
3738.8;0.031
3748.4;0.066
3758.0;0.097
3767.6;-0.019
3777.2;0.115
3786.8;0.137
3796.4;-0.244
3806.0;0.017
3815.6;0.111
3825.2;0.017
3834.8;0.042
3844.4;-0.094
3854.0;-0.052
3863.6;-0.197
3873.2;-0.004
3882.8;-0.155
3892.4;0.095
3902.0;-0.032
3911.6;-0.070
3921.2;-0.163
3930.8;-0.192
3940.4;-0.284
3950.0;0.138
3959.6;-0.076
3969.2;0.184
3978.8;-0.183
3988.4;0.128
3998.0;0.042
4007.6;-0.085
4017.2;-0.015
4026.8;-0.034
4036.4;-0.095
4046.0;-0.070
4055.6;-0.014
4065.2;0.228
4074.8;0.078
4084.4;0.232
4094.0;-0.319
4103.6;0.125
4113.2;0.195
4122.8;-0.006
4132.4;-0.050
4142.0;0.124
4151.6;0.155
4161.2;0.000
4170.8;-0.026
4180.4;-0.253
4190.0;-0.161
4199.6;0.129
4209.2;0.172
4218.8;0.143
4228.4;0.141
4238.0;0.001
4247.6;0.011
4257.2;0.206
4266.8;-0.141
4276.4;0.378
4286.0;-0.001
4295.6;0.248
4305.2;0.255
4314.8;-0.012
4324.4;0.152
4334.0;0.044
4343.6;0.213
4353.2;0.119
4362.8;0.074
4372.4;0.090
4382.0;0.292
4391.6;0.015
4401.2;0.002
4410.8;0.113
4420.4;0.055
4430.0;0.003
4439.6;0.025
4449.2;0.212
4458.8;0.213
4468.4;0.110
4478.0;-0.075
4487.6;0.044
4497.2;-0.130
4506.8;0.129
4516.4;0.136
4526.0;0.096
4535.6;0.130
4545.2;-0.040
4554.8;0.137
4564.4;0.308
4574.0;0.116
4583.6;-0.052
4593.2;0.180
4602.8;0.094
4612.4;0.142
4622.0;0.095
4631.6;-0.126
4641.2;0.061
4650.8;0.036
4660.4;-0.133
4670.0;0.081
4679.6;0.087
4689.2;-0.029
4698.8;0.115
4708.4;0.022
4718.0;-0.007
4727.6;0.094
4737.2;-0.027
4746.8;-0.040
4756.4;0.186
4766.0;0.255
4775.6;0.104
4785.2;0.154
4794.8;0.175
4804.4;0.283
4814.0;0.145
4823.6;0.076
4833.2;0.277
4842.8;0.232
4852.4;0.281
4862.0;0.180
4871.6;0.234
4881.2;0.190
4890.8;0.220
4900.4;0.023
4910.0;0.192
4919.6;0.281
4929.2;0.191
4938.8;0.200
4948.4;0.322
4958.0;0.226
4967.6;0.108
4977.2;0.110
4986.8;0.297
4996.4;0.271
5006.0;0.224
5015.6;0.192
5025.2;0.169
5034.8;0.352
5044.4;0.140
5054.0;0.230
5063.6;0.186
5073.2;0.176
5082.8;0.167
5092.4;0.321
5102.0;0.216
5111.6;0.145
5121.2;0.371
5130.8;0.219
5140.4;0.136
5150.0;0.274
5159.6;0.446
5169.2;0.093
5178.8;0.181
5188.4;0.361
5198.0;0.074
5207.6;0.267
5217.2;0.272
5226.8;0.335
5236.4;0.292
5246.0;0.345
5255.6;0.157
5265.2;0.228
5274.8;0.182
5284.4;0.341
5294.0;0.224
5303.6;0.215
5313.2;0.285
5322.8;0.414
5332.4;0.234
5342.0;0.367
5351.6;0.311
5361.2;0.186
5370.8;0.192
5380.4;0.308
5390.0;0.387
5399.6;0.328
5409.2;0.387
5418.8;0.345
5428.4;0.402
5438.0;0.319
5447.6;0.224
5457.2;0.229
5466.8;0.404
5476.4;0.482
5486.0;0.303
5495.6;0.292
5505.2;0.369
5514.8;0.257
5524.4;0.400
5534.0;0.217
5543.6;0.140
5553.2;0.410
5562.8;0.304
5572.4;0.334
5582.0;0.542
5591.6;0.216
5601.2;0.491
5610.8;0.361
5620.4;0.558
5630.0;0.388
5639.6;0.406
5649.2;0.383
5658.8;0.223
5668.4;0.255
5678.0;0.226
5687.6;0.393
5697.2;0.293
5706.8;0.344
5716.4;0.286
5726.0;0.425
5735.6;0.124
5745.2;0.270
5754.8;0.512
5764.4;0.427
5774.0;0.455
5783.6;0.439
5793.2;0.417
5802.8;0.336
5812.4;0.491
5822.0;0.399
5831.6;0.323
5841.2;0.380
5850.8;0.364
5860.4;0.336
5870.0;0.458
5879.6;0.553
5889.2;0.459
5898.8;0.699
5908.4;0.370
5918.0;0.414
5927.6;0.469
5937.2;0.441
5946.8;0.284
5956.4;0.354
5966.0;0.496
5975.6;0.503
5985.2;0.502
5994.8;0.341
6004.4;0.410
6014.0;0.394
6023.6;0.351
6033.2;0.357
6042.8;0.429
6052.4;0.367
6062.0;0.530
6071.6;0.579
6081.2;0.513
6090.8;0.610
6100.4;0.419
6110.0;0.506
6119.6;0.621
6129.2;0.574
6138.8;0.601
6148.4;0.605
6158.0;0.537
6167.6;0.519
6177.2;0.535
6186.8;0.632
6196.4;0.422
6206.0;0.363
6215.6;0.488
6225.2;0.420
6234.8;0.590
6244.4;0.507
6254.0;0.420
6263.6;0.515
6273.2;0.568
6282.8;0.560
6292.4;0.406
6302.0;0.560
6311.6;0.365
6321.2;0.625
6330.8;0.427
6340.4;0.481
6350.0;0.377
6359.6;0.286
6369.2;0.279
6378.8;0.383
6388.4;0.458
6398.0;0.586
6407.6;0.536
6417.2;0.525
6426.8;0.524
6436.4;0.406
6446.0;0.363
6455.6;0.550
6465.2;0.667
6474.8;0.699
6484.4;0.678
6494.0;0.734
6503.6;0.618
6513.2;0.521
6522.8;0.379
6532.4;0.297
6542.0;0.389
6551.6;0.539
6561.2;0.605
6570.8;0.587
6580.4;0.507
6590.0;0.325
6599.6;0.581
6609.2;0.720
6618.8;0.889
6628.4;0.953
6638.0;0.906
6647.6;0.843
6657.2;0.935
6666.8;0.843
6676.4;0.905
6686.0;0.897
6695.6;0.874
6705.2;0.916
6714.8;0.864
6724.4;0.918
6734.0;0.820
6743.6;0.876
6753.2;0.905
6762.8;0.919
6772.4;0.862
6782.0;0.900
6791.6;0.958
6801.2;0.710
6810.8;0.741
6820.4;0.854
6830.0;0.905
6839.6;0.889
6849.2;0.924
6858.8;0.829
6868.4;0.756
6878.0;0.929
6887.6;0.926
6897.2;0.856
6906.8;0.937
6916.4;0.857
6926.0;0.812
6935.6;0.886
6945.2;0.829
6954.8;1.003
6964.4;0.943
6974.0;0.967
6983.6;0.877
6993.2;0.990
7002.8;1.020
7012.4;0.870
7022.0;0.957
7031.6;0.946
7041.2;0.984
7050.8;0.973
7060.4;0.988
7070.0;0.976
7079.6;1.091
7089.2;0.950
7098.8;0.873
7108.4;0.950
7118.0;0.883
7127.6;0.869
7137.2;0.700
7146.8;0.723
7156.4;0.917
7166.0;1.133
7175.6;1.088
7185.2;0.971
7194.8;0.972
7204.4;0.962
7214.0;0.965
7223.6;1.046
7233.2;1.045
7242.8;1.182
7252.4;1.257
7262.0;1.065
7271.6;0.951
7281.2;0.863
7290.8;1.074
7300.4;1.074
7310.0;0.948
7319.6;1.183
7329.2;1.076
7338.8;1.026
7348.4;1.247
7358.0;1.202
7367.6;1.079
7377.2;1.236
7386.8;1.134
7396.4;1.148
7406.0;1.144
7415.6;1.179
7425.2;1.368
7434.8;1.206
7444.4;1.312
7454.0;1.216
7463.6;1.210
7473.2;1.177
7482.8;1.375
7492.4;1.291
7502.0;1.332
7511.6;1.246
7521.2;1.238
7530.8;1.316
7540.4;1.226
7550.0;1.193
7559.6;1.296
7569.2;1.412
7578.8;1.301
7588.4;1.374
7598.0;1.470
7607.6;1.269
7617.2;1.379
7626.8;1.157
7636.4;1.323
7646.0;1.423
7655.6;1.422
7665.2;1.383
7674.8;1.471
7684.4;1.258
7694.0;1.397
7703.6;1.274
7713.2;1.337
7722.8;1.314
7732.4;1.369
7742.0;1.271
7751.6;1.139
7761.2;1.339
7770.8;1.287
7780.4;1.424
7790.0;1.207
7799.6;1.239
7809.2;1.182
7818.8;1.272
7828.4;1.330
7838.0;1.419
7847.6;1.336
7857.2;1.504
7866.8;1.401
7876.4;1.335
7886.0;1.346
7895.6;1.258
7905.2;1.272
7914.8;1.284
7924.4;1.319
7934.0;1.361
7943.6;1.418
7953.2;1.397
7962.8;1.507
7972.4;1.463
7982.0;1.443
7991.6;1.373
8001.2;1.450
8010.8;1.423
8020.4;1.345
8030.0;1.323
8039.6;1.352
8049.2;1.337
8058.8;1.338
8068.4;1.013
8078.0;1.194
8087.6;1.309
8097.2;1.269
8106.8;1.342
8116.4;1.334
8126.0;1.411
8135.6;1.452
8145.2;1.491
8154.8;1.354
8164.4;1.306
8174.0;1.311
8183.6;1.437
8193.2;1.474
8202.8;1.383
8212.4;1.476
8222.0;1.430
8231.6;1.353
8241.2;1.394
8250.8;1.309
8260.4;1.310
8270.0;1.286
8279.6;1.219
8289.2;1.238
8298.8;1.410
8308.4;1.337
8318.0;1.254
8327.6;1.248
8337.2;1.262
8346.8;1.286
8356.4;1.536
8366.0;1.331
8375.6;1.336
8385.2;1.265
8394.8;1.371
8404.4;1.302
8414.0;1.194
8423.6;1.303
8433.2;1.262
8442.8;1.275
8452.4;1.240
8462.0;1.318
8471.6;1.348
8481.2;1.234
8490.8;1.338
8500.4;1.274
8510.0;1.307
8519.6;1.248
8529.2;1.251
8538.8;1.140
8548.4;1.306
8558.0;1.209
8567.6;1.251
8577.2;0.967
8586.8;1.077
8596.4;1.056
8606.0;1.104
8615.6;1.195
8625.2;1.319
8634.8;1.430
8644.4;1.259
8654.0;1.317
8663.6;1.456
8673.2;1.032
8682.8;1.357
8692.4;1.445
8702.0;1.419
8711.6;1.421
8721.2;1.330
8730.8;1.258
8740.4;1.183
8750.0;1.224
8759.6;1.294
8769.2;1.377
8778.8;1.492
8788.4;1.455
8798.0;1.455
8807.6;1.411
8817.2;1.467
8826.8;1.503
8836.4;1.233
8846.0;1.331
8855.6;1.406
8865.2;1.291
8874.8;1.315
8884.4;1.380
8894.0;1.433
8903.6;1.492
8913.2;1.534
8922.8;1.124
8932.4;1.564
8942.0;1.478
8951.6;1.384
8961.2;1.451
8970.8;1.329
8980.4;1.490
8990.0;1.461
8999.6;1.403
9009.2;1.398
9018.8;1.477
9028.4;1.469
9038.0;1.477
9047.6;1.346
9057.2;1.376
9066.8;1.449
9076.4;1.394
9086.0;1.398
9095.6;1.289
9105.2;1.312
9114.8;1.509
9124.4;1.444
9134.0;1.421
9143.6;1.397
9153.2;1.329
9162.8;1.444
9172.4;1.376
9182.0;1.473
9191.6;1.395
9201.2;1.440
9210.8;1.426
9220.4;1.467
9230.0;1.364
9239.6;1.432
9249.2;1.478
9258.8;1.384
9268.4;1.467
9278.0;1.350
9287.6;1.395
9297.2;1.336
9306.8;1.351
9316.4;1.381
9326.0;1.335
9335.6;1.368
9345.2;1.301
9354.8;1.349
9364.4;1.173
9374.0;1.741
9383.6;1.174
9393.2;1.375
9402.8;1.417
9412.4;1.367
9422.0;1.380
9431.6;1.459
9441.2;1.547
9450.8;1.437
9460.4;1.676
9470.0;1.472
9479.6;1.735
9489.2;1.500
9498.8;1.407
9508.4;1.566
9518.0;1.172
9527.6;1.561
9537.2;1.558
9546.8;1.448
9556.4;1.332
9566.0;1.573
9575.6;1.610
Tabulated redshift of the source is 0.66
